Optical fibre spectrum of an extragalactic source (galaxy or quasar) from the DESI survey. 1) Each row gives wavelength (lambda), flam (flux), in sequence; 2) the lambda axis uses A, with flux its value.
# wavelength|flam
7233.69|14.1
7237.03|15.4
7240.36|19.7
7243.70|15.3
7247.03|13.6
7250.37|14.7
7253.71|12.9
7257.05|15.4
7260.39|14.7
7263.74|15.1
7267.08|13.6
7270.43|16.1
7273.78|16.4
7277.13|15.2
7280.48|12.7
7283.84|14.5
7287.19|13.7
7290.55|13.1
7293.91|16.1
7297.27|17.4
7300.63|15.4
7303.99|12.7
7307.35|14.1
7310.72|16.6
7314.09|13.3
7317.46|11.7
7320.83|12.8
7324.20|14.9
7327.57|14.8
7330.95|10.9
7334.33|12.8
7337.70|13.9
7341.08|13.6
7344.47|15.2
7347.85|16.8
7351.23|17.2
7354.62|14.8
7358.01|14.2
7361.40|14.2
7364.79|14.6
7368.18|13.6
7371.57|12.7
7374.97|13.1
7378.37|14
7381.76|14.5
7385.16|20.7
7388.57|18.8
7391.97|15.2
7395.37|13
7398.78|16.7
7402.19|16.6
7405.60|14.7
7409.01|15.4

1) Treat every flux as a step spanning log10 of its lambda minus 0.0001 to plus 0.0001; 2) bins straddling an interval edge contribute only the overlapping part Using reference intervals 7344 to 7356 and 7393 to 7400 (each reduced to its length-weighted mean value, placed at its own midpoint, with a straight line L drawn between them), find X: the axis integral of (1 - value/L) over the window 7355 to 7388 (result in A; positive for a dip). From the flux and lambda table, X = 1.5 A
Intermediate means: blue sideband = 16.1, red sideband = 14.8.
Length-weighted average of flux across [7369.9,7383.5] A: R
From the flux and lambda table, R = 13.6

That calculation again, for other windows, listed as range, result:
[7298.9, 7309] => 14.1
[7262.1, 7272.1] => 14.9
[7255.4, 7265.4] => 15.1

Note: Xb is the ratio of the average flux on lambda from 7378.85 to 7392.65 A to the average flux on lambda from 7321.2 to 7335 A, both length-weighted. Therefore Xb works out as 1.3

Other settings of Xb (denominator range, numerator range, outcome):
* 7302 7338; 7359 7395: 1.11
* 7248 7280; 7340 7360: 1.04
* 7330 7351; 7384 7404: 1.18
